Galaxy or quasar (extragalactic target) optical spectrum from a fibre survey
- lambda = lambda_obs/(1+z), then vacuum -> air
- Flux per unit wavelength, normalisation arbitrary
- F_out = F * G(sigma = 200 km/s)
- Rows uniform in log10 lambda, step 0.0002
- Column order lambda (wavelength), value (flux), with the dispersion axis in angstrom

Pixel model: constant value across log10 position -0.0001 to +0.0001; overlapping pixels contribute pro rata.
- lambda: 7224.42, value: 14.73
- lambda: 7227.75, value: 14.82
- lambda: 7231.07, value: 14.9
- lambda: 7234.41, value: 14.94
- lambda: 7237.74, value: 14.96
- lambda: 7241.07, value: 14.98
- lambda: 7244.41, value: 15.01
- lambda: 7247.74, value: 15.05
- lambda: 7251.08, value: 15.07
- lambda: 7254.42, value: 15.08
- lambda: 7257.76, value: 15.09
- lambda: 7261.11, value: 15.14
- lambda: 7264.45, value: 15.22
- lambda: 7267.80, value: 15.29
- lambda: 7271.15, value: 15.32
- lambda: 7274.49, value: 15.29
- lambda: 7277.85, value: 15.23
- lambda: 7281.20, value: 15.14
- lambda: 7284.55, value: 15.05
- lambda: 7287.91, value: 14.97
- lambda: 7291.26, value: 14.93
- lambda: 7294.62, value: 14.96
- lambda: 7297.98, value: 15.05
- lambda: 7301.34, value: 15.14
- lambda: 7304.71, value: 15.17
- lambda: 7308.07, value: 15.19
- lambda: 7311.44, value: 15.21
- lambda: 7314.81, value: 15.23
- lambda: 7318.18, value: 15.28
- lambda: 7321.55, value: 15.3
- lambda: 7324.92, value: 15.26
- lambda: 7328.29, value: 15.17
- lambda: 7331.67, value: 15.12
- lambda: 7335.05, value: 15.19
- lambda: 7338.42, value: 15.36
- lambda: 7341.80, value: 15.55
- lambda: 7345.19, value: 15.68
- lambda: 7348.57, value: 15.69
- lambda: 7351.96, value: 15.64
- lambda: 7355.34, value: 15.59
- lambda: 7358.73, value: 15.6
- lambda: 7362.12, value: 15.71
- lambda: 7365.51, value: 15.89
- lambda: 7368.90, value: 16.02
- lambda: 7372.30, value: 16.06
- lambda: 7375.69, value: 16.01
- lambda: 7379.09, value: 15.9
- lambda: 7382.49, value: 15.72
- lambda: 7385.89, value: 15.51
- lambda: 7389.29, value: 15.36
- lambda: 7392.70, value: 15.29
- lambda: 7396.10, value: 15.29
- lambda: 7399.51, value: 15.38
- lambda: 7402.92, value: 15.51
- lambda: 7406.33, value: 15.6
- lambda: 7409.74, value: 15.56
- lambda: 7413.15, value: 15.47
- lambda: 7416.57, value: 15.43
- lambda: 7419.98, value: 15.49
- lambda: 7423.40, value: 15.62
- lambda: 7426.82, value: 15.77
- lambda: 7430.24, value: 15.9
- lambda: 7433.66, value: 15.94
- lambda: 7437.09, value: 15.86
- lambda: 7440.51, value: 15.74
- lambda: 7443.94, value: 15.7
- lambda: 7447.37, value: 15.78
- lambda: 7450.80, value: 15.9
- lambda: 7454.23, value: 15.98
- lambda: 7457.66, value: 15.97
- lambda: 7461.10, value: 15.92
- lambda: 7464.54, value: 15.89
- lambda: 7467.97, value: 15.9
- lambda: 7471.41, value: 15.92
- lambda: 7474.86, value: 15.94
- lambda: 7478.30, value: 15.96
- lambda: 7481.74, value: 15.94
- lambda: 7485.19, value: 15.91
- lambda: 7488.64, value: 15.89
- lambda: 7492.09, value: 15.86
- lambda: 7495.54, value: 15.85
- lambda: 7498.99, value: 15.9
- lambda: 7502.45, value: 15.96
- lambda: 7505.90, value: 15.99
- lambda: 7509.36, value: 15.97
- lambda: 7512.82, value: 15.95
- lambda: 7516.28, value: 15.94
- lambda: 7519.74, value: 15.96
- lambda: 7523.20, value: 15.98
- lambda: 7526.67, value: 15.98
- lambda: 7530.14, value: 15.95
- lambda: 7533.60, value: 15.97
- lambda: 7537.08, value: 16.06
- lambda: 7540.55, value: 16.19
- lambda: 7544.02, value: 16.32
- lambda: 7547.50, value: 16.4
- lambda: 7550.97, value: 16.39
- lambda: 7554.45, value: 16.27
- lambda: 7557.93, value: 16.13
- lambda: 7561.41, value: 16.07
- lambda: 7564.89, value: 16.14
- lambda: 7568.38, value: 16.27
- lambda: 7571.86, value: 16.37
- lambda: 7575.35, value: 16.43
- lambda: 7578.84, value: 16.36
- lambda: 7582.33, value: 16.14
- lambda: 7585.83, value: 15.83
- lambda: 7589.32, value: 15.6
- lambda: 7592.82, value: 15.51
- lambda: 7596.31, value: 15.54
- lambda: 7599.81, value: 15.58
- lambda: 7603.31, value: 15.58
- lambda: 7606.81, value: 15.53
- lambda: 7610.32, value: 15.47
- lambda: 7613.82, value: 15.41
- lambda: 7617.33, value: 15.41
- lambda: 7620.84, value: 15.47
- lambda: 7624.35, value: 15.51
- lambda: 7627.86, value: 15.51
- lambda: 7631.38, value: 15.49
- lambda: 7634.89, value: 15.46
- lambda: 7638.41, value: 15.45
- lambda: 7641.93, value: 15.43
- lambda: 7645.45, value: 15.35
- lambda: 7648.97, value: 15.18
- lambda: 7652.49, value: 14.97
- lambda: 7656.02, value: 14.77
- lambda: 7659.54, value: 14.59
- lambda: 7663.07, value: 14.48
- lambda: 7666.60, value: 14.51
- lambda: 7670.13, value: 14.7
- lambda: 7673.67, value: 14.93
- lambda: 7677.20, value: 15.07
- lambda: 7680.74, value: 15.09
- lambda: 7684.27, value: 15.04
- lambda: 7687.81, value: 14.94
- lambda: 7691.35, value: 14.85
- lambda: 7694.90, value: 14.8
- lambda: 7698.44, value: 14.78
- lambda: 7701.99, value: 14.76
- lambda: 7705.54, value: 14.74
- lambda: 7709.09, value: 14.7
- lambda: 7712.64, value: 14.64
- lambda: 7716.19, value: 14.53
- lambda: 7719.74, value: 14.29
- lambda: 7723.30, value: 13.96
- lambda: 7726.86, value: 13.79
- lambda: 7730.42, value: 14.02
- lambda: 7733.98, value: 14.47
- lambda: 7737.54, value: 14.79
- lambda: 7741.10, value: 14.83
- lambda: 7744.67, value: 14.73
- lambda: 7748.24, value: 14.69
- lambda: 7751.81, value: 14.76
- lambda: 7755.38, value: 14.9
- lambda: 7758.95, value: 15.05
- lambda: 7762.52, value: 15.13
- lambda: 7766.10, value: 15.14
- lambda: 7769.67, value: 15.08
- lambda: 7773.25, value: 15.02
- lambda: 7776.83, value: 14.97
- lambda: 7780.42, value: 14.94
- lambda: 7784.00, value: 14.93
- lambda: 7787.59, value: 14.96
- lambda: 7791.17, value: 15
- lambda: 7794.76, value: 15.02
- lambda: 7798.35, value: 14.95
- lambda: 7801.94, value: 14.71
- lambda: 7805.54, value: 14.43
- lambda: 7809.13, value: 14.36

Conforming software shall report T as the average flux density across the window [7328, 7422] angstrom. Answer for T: 15.6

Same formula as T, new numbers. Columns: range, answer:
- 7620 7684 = 15.1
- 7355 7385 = 15.8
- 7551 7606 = 16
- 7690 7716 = 14.7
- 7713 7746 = 14.4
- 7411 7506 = 15.8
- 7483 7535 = 15.9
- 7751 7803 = 15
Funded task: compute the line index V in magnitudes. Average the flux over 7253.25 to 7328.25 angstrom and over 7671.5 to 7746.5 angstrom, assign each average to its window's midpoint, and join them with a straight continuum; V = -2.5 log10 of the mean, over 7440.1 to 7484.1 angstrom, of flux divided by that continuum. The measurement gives -0.07 mag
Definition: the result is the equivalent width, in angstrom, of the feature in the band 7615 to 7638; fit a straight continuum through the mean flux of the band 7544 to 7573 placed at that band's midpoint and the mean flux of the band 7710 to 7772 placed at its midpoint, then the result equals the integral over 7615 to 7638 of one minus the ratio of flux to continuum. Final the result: 0.27 angstrom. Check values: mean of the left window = 16.3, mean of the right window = 14.6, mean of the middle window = 15.5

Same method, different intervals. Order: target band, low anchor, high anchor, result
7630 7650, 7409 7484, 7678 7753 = -0.59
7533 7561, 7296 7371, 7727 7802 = -2.01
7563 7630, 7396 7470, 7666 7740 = -3.12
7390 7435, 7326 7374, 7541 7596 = 0.56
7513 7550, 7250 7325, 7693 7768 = -2.99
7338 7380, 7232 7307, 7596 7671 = -1.73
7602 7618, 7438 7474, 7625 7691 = -0.24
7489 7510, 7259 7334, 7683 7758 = -1.43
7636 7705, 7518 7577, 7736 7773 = 2.21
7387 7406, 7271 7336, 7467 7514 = 0.18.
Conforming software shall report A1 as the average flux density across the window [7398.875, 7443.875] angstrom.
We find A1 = 15.6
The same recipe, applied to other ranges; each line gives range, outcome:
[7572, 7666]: 15.5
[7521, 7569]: 16.1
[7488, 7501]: 15.9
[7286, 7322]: 15.1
